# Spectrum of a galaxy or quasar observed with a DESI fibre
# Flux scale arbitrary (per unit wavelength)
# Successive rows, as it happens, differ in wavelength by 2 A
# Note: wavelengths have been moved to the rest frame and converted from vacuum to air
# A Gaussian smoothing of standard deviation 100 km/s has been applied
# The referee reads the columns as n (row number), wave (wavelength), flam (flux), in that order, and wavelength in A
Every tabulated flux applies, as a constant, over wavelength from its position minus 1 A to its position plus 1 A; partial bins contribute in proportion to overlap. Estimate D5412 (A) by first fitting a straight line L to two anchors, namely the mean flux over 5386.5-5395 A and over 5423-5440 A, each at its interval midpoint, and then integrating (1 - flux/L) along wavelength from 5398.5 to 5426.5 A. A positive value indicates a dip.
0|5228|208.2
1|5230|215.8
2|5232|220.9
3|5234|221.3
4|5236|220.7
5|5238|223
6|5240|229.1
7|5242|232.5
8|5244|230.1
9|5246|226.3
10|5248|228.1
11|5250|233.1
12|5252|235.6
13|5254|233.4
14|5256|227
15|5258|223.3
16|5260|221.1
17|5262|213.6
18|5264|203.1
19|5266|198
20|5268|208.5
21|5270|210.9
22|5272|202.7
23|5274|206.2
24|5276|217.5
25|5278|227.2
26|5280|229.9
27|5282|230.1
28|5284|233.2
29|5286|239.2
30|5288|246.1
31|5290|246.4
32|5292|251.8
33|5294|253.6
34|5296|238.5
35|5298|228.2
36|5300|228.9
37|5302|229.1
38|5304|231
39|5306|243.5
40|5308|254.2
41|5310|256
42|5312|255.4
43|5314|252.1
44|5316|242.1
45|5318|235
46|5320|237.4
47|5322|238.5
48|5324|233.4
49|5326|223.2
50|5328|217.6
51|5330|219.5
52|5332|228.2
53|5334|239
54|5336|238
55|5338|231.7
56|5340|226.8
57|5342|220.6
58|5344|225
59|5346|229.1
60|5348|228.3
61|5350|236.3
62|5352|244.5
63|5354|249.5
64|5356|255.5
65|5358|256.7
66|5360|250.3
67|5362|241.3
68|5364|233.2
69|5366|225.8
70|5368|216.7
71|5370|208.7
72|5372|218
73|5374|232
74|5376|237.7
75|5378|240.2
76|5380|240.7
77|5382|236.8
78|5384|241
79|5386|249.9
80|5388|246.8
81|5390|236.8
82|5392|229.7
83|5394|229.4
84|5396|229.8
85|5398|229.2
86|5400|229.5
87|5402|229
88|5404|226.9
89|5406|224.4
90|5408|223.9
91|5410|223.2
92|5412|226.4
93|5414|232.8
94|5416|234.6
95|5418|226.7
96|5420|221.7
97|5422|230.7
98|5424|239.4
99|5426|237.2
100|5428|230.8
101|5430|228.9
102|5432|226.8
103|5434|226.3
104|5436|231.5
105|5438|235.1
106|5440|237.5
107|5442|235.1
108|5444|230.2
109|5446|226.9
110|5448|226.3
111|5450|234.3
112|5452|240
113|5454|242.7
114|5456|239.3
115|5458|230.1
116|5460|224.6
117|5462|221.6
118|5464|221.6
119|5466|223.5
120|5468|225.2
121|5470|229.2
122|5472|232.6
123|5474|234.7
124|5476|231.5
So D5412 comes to 0.6 A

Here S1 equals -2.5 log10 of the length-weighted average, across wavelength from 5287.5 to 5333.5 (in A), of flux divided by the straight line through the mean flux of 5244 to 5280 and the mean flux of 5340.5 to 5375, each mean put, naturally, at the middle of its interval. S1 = -0.057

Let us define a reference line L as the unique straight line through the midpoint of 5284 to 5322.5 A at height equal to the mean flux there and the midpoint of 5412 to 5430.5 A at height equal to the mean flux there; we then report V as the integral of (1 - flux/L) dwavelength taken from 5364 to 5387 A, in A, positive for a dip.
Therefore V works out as 0.4 A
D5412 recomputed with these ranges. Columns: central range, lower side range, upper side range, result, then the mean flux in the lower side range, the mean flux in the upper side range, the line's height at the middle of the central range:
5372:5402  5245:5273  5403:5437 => -1.1 A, 219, 229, 227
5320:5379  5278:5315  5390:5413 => 0.4 A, 241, 228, 234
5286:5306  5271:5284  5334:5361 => -1.3 A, 220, 238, 225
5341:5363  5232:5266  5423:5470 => -1.2 A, 224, 231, 228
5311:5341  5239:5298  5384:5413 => -0.7 A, 227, 231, 229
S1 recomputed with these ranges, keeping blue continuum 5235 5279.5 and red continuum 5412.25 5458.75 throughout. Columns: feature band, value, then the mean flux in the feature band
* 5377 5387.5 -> -0.061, 242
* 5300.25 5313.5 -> -0.095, 244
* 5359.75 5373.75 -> 0.005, 227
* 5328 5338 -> -0.020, 230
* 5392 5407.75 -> 0.008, 228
